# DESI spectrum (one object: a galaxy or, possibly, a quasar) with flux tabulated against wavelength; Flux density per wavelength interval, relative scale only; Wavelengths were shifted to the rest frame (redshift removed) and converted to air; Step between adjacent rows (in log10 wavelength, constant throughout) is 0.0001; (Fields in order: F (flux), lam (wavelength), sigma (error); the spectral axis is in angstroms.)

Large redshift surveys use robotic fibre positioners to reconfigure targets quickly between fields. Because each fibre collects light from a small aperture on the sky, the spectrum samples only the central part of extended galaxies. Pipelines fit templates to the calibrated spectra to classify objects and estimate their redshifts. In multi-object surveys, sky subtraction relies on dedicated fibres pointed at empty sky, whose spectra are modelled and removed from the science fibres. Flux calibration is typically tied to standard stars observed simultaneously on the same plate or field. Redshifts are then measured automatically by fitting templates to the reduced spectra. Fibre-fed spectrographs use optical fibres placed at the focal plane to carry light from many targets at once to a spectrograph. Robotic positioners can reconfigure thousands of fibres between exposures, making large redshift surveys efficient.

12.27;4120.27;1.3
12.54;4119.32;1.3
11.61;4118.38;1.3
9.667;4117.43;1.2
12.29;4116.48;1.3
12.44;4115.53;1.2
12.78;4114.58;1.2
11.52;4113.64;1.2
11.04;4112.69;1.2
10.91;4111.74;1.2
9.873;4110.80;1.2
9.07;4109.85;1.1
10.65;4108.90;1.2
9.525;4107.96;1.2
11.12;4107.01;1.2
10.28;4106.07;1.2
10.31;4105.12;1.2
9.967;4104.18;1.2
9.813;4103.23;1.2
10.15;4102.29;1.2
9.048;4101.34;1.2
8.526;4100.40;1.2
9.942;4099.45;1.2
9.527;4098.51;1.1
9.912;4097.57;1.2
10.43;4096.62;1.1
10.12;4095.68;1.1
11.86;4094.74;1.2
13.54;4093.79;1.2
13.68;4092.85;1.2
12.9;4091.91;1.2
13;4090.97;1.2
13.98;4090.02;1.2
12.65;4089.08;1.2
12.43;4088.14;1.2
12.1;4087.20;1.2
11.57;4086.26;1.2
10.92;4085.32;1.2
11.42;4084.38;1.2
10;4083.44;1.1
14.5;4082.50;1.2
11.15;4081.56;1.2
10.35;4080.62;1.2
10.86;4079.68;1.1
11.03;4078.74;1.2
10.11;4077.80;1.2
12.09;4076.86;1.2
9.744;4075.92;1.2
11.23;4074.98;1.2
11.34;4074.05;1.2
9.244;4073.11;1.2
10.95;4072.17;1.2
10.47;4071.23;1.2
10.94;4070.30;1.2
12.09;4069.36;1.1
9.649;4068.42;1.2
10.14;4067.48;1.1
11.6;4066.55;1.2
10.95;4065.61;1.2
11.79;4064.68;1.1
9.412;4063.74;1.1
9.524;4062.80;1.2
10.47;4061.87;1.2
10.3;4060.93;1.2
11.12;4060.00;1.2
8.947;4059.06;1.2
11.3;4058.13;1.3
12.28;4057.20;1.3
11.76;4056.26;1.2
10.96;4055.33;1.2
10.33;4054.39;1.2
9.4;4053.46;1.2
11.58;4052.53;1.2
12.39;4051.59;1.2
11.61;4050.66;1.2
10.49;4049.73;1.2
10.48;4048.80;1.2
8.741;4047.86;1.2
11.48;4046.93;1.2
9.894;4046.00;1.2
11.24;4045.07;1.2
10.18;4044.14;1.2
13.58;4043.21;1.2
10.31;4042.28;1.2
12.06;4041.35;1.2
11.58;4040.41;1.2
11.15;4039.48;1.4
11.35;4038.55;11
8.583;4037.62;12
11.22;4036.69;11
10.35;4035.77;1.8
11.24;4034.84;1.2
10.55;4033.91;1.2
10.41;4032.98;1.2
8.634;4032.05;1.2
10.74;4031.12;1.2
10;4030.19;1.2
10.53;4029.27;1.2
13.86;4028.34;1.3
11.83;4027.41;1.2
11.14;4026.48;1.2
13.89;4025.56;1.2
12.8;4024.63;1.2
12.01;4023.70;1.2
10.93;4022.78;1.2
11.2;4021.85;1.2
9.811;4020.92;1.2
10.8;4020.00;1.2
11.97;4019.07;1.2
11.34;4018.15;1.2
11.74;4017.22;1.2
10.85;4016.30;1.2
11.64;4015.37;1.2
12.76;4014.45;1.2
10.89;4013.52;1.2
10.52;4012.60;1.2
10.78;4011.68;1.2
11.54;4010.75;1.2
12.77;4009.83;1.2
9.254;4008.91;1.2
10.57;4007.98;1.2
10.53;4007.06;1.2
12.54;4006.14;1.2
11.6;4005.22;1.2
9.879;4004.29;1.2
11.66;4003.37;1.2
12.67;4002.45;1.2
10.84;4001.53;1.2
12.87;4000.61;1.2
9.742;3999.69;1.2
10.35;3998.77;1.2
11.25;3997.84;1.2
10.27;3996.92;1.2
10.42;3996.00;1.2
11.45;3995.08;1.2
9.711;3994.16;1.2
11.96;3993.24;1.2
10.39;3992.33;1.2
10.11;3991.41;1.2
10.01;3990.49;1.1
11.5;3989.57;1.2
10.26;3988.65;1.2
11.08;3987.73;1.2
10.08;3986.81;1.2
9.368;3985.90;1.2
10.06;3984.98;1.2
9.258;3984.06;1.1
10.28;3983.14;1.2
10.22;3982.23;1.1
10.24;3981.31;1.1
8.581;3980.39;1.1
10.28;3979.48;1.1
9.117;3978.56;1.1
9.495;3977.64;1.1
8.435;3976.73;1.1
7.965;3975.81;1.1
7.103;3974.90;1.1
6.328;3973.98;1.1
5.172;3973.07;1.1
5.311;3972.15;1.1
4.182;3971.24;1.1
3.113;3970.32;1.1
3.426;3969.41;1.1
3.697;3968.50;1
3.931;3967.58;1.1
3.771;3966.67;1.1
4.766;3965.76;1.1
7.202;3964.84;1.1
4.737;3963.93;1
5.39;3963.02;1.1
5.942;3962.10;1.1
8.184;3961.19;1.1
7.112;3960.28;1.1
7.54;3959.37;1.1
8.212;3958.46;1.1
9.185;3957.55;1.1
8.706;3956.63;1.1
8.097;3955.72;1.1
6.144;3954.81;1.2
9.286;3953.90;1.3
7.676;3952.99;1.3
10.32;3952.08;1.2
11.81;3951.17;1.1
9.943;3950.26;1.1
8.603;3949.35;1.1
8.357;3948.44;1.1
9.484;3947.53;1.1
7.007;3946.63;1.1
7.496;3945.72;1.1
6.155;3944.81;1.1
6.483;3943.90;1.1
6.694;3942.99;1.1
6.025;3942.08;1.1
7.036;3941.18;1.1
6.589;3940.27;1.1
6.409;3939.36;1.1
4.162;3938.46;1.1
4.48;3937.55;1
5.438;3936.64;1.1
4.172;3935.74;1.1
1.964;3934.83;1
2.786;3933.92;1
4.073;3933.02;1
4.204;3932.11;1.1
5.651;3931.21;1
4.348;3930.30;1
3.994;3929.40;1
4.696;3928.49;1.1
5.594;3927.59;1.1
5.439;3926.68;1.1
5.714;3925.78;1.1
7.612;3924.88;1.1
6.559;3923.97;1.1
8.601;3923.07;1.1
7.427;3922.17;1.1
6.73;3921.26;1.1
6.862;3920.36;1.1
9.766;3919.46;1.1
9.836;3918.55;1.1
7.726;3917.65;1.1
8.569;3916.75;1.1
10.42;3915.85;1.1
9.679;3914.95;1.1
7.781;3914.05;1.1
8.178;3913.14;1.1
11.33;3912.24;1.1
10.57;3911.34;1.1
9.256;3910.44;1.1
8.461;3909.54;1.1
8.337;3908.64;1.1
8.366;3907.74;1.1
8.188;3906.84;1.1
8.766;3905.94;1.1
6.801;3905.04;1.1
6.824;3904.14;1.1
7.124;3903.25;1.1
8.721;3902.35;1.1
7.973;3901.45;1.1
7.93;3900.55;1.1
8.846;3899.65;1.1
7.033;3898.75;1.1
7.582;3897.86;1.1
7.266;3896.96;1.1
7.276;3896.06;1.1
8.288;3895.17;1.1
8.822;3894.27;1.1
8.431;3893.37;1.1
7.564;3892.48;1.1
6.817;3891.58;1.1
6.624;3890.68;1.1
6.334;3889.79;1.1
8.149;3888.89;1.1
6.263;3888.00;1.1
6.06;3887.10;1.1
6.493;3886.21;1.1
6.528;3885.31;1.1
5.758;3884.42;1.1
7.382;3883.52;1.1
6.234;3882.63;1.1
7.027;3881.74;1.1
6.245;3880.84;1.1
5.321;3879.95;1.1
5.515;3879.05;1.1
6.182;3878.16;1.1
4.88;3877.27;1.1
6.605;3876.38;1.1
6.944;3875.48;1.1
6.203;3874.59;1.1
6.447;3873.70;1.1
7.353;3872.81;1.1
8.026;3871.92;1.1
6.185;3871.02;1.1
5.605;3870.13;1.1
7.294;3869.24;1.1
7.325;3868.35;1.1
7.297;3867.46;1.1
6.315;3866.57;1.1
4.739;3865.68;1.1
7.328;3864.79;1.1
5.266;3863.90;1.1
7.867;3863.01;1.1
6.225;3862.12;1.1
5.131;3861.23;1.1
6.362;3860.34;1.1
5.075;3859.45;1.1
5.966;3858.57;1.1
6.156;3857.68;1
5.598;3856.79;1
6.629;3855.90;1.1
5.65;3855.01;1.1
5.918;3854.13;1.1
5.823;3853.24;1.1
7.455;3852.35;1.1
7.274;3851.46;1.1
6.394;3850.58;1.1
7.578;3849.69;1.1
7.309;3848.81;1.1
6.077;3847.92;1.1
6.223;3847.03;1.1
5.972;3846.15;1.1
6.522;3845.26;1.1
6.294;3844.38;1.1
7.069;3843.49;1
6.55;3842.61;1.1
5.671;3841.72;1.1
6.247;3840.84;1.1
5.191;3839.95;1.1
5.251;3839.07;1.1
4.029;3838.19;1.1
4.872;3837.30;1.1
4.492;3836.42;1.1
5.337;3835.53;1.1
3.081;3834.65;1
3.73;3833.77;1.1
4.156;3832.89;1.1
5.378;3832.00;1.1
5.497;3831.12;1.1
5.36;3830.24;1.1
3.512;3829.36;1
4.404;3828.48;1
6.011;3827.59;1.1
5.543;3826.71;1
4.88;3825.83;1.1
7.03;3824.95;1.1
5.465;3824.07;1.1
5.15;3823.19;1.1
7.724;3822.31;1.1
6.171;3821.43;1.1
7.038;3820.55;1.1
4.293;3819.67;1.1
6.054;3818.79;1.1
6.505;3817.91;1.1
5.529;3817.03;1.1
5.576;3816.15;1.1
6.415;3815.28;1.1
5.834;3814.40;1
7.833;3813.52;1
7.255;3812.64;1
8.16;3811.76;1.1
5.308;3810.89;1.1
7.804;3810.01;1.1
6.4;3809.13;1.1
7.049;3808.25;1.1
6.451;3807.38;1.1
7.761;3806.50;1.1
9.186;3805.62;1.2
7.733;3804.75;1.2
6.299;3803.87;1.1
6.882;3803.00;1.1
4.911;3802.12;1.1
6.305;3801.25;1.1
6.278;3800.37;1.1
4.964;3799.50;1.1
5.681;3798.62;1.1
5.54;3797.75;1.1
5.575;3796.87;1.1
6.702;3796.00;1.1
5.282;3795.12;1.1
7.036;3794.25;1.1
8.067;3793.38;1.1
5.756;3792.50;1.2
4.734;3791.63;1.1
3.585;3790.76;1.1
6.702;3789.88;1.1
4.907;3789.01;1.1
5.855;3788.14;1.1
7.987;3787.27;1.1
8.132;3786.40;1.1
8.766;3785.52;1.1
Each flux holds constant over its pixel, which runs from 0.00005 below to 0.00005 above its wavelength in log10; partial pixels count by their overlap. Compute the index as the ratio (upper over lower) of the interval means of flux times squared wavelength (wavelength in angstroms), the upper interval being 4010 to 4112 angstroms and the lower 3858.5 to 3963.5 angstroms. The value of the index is 1.7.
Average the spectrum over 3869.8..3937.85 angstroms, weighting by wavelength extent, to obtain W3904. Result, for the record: 6.97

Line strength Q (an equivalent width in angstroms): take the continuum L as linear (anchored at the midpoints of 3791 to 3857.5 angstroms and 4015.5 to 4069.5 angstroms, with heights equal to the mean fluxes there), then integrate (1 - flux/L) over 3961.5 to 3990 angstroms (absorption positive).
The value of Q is 6.2 angstroms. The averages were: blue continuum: 6.03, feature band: 7.43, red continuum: 11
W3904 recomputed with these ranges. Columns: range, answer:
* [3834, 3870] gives 6.06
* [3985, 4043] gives 11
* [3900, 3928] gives 8.11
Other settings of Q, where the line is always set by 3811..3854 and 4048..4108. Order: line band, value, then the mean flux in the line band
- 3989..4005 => -2.8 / 10.9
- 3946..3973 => 4.9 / 6.91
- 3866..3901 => 0.2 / 6.88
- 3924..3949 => 7.4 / 5.66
